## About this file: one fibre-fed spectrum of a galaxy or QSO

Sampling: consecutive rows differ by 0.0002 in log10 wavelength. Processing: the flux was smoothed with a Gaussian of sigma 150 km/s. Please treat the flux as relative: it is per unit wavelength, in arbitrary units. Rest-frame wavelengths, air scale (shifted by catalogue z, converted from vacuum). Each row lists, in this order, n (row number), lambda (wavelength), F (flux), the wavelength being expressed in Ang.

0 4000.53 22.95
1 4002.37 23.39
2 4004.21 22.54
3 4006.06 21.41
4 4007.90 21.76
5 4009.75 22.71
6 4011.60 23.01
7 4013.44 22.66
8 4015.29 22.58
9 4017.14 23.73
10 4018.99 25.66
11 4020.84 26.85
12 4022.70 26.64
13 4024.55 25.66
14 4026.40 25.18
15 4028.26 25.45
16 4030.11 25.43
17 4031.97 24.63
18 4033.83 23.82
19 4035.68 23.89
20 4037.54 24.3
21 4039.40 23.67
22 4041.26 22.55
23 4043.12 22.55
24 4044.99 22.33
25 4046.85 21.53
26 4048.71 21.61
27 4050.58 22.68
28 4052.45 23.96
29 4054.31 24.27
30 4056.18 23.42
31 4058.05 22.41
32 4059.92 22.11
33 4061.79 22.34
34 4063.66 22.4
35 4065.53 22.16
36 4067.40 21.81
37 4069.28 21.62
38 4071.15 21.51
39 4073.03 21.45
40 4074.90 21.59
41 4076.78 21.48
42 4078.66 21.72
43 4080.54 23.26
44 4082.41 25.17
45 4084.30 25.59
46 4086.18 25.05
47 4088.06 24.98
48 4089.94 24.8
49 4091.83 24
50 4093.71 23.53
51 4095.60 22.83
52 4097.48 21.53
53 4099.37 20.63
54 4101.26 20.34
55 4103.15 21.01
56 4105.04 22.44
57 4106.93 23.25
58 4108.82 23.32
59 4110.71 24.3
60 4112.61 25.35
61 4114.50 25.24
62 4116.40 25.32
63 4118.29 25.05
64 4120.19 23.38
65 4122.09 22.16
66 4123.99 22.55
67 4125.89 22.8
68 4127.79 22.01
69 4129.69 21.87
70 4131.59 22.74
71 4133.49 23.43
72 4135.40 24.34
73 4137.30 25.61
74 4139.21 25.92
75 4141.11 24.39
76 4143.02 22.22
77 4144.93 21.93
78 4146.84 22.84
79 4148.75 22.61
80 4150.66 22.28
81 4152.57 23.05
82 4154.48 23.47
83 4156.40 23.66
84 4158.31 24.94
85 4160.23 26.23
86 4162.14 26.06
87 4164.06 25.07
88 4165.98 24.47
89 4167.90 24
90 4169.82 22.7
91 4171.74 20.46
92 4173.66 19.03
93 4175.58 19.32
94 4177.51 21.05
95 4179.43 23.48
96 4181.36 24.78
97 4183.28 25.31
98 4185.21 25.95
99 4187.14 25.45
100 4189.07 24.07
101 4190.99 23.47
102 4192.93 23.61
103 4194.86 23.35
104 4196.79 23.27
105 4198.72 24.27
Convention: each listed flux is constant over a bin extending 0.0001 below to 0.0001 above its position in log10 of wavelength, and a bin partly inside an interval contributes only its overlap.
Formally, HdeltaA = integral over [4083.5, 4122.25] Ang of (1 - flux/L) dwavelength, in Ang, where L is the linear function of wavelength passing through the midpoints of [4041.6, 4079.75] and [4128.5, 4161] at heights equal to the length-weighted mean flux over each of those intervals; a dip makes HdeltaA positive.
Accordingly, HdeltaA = -1.1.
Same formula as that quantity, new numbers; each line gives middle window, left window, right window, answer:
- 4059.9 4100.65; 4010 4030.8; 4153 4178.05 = 2.16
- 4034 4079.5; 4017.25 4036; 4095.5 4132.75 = 3.70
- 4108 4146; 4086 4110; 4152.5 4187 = -0.92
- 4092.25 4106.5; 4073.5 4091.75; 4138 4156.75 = 1.02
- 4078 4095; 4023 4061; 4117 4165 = -0.45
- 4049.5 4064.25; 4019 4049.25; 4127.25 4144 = 0.70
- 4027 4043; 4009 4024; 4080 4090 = 0.19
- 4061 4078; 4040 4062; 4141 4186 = 0.71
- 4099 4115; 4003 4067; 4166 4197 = 0.27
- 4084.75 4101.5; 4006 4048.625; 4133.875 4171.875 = 0.42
